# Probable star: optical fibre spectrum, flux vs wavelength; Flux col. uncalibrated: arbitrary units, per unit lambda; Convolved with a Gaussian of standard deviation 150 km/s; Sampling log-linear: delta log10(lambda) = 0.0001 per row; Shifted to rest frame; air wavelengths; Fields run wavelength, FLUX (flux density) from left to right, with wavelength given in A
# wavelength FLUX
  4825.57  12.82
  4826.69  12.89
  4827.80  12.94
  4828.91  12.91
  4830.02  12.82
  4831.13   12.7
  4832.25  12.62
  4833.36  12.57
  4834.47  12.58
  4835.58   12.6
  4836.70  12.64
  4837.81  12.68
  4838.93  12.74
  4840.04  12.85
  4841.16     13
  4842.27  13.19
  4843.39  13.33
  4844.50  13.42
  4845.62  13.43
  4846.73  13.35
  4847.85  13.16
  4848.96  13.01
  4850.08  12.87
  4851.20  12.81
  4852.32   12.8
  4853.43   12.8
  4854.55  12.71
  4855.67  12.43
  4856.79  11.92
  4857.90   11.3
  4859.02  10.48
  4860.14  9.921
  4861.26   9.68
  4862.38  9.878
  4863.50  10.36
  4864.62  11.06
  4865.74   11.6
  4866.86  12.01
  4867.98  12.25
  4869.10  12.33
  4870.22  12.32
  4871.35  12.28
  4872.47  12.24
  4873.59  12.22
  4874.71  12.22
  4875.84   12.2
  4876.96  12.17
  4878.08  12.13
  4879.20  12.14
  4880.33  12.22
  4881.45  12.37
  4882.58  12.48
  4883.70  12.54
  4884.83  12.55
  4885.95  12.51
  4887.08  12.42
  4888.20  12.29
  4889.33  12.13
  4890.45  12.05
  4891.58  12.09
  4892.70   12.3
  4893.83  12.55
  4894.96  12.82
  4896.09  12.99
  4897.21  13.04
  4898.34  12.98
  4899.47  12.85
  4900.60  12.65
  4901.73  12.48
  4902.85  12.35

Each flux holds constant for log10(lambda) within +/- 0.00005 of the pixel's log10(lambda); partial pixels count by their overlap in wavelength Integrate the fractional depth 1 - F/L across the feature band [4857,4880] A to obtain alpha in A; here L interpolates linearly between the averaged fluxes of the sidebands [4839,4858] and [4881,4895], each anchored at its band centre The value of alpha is 1.95 A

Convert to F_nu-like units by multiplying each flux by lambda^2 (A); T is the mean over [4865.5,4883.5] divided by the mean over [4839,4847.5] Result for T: 0.94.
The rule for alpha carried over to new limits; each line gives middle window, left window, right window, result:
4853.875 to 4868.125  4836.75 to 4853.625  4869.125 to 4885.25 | 1.7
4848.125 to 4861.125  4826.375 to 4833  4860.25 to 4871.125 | -0.3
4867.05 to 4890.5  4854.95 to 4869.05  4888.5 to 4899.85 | -0.8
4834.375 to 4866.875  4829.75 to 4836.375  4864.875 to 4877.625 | 0.5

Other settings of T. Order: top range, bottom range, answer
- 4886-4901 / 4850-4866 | 1.11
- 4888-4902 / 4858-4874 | 1.12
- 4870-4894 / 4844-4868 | 1.04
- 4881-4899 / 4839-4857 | 0.98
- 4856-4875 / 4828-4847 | 0.90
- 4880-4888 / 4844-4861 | 1.02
